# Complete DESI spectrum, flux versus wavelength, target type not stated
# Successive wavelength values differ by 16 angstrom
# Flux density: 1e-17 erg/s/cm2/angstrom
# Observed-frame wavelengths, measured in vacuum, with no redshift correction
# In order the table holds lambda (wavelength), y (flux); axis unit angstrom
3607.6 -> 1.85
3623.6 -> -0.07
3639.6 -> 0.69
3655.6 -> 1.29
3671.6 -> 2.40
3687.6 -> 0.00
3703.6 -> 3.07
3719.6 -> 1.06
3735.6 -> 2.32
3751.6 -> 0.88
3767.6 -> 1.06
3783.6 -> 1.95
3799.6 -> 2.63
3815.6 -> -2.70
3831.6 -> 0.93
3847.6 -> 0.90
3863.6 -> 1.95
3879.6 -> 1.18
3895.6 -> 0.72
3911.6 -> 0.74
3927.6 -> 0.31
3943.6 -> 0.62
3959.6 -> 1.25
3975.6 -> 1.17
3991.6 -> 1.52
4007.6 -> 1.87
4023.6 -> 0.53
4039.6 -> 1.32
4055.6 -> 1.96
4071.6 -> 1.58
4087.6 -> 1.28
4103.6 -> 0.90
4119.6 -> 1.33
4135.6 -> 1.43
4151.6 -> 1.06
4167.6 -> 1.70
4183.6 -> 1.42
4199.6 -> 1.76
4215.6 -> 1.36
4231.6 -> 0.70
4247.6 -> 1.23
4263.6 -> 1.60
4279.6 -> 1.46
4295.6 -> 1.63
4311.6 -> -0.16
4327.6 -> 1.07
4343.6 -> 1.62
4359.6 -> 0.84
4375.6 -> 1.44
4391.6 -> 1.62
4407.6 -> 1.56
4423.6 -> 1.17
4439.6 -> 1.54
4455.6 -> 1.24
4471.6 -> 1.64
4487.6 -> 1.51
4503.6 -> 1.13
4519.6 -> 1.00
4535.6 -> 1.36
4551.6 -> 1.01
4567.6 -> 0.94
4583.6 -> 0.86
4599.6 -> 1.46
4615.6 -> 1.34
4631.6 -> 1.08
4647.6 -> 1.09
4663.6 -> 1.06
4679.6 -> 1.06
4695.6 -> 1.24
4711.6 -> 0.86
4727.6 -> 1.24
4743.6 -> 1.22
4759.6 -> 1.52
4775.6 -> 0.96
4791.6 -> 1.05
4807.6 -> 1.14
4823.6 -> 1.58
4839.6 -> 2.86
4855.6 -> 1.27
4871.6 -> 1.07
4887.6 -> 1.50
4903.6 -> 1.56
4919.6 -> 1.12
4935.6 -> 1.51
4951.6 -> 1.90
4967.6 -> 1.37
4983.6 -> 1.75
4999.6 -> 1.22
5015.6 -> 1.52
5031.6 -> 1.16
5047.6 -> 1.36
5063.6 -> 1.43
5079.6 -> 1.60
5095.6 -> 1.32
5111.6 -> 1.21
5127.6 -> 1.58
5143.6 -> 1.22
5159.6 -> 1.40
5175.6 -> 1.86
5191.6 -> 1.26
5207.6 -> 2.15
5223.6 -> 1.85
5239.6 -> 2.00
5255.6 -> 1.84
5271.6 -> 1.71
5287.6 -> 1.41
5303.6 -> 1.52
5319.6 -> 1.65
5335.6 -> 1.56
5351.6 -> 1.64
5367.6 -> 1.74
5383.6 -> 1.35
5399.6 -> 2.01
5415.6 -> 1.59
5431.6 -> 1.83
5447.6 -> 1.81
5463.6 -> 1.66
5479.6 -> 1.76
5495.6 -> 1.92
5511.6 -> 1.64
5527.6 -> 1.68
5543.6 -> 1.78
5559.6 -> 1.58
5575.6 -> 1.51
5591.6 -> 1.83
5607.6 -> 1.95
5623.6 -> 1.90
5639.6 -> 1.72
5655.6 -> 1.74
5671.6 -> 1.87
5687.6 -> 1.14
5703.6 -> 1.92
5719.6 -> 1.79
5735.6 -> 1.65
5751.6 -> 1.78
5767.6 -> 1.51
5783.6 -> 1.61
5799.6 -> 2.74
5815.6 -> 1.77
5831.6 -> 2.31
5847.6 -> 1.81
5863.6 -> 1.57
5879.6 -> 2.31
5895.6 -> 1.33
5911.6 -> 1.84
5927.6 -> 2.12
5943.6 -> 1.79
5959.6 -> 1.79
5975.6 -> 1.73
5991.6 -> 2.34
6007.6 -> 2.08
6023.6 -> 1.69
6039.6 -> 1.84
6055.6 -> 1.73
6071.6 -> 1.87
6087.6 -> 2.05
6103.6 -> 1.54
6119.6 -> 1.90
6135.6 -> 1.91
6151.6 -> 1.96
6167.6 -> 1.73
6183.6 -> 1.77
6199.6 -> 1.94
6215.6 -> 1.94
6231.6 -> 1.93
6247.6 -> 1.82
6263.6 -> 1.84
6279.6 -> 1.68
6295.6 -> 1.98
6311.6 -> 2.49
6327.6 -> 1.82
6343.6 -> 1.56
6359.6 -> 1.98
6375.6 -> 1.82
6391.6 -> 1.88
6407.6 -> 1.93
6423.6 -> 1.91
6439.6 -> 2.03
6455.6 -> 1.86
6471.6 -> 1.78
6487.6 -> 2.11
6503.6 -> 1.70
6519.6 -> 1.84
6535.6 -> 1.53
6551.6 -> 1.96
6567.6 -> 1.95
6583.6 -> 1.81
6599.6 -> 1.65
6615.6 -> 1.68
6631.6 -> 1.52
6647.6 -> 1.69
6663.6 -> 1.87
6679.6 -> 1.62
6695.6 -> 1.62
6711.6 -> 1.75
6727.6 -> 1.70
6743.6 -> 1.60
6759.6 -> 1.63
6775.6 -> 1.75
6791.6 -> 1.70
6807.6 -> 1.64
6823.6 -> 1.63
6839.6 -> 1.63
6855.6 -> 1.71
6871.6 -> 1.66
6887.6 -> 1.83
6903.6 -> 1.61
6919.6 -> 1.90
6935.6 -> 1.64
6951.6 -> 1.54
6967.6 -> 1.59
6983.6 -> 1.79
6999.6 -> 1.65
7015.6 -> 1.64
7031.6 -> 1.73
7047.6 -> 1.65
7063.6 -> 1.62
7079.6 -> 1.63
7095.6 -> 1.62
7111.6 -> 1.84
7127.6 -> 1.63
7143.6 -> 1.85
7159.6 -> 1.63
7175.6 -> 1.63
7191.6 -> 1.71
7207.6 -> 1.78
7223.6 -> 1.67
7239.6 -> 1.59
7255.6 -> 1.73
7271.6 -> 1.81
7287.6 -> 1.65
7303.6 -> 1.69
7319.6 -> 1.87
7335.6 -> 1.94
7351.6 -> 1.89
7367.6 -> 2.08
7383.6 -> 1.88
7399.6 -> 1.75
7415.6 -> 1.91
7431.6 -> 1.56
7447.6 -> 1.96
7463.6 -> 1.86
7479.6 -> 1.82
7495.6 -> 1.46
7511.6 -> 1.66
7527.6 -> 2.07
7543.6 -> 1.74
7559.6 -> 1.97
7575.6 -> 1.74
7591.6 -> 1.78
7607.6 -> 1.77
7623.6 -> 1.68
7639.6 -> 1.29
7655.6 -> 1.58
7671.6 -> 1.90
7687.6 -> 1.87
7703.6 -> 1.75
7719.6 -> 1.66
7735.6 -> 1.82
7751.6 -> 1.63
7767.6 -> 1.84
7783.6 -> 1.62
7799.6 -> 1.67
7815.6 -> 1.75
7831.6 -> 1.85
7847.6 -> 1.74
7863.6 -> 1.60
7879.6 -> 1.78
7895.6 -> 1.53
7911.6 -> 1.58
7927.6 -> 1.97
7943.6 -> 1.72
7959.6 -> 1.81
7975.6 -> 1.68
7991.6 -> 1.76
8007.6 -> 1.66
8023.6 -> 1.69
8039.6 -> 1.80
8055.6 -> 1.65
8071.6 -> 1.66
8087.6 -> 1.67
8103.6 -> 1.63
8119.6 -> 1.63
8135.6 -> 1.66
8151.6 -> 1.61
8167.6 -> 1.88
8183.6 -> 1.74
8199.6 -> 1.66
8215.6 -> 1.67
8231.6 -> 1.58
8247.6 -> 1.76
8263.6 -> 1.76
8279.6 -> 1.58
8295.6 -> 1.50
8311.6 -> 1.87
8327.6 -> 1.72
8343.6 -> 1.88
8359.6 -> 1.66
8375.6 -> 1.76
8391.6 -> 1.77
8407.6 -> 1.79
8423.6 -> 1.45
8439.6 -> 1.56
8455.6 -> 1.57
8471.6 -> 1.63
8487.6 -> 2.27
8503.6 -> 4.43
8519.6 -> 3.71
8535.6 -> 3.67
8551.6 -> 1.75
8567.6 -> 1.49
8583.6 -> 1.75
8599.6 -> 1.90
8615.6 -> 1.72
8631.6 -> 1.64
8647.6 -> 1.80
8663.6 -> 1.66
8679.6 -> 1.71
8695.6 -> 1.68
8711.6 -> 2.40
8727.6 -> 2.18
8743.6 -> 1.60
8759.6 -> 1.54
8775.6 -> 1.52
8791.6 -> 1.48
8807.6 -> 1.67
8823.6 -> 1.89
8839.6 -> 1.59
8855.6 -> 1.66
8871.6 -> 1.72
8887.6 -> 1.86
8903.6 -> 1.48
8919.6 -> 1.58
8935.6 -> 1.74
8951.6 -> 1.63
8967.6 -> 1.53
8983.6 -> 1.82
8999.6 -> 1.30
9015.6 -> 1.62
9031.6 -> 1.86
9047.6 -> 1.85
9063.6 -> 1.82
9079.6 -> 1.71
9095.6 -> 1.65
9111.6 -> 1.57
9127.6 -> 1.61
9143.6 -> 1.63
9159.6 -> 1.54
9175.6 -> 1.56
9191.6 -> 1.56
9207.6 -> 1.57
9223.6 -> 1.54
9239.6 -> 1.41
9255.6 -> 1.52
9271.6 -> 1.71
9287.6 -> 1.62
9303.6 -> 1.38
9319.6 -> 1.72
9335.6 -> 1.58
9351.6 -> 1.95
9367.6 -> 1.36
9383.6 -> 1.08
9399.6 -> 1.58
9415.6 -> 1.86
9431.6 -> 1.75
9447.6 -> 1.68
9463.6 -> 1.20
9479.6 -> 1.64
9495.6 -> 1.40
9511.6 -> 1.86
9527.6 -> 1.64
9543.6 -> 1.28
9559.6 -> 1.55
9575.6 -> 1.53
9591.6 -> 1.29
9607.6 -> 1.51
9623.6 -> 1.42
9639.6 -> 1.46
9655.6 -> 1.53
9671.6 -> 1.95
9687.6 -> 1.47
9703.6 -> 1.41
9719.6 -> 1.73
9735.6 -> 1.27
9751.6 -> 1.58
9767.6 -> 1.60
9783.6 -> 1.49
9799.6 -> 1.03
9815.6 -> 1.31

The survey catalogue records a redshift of 0.296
